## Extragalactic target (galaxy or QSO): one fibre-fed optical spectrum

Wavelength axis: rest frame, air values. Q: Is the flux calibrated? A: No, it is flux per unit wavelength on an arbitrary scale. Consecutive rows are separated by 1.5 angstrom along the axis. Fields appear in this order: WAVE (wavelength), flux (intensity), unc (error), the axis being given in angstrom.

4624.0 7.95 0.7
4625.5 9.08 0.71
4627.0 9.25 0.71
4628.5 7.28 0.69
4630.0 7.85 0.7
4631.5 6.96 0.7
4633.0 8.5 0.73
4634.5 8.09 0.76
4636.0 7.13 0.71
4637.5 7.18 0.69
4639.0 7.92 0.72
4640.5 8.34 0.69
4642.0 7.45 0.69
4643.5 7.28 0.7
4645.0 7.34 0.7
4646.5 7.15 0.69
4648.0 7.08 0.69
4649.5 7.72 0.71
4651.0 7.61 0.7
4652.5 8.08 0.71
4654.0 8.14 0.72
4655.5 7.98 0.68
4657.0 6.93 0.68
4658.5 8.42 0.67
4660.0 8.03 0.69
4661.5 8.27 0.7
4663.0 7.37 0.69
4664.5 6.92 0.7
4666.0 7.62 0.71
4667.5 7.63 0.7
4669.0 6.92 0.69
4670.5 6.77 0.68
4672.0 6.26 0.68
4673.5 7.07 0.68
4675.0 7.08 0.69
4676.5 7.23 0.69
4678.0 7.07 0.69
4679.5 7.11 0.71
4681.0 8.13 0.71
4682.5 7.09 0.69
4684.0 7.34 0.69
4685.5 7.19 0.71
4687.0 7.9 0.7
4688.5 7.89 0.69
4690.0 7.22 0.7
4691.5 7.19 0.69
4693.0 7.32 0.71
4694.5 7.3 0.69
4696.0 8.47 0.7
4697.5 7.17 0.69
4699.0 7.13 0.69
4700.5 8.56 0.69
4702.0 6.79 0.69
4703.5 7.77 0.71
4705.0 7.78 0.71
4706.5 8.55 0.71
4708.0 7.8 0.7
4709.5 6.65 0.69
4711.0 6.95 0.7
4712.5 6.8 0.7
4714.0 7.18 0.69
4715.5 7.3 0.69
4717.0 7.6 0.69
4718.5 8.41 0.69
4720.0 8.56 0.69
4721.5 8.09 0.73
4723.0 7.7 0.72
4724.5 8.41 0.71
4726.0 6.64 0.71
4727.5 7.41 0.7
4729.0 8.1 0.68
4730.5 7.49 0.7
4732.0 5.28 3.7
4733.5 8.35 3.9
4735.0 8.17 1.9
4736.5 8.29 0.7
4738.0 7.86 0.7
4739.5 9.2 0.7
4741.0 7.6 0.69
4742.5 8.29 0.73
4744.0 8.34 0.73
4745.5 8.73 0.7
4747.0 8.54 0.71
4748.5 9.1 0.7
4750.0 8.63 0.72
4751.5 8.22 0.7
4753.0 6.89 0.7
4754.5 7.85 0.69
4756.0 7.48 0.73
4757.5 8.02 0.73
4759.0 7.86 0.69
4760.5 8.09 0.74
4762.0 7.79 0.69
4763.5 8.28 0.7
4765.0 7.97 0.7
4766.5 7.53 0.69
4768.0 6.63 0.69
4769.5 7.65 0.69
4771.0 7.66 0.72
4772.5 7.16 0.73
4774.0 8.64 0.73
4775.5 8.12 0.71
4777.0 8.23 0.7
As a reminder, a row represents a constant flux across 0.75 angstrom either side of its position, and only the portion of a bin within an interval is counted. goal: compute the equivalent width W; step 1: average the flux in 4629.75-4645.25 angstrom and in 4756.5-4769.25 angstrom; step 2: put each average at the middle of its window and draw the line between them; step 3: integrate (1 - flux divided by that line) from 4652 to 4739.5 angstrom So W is 1.8 angstrom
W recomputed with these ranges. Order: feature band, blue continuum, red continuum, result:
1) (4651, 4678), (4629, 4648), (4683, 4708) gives 0.49 angstrom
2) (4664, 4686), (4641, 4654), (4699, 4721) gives 1.15 angstrom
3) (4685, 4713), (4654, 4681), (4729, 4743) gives 0.32 angstrom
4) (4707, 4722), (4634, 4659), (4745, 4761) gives 0.76 angstrom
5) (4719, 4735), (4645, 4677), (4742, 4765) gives 0.59 angstrom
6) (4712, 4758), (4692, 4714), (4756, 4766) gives -0.88 angstrom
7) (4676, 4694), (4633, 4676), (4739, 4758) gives 0.80 angstrom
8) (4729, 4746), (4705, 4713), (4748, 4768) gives -0.56 angstrom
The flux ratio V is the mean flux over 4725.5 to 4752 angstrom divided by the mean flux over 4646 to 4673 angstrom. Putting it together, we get 1.07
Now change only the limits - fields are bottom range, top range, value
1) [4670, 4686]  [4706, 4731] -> 1.07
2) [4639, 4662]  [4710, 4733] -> 0.97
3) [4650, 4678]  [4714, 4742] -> 1.05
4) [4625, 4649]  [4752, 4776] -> 1.00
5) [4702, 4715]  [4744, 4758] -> 1.11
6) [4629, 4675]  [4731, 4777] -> 1.06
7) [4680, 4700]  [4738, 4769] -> 1.07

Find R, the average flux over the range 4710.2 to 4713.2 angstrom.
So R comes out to 6.87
